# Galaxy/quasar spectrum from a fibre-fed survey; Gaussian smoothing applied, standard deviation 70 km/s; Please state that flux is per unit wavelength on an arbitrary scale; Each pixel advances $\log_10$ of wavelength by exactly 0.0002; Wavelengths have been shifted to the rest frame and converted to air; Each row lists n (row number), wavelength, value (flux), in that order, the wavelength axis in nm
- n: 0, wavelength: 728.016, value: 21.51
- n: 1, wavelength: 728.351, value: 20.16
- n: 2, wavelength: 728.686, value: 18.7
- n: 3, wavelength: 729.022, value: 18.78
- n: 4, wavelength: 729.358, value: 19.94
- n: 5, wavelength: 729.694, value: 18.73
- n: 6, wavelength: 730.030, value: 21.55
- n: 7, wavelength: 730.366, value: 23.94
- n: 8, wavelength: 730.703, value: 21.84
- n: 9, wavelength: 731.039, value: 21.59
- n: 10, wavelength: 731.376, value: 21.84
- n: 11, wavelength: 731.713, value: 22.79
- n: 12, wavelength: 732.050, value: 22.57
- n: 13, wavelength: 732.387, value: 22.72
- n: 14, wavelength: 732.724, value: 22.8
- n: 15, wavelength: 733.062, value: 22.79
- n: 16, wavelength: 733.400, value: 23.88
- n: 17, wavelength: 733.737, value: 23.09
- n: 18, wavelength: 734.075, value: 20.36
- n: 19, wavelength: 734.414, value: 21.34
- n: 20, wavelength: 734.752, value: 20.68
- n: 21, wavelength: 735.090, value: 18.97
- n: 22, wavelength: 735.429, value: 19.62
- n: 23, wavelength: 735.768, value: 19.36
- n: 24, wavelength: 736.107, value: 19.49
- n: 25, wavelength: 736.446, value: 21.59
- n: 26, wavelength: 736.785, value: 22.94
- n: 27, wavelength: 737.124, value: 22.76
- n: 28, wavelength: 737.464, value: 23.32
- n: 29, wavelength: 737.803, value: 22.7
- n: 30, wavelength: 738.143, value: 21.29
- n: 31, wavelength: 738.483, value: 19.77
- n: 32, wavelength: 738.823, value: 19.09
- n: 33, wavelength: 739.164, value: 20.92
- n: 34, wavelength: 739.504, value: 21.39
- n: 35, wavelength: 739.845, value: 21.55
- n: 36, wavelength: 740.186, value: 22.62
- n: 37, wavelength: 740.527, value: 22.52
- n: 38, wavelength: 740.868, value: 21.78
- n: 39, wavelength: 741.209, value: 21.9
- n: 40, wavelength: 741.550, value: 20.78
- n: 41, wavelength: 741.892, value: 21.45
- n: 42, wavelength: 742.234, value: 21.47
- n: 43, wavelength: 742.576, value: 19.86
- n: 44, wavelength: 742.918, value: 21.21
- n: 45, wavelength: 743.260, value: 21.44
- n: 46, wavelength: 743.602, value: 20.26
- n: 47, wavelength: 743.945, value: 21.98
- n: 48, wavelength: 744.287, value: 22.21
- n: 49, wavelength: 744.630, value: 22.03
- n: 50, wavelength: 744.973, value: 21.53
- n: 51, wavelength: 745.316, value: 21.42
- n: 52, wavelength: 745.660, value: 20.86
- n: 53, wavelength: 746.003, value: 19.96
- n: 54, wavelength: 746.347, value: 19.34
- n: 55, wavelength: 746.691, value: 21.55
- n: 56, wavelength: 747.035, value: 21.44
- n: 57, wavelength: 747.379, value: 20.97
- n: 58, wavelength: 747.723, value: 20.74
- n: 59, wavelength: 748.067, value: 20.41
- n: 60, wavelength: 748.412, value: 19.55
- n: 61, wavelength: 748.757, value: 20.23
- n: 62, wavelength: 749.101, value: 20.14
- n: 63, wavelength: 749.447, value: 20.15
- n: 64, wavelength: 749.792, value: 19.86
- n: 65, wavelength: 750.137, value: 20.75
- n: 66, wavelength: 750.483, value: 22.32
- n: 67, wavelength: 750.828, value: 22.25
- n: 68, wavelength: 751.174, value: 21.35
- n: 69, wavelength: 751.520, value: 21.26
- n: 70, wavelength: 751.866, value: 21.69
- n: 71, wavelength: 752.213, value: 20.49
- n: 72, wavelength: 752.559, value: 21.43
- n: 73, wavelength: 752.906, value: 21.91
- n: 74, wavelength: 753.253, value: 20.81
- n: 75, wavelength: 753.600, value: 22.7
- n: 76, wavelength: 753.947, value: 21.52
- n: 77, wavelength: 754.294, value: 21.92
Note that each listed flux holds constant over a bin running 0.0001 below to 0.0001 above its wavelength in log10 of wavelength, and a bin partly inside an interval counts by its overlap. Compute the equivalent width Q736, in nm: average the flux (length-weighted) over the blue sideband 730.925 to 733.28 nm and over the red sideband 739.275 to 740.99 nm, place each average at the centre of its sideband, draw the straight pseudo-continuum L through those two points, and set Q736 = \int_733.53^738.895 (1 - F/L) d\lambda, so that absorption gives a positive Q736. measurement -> 0.27 nm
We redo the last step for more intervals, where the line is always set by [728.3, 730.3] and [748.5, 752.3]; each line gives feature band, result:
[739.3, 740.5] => -0.089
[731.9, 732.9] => -0.135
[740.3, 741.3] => -0.082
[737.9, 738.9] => -0.001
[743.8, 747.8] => -0.093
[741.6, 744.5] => -0.095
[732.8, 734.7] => -0.204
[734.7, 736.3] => 0.046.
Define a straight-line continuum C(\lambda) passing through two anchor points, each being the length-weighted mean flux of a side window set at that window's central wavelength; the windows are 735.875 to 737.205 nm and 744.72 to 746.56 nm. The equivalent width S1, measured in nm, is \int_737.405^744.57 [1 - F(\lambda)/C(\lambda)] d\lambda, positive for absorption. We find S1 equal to -0.09 nm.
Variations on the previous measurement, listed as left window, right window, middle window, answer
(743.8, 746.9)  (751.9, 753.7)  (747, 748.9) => 0.07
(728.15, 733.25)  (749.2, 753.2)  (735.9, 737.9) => -0.07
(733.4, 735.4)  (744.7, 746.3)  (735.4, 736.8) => 0.04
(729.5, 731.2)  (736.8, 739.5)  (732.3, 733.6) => -0.09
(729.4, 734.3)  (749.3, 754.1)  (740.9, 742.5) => 0.03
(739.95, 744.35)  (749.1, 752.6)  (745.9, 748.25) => 0.07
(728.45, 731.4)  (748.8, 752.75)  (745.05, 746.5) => 0.03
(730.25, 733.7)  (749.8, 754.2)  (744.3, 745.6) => 0.01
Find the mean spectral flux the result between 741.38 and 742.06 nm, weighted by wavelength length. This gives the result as 21.1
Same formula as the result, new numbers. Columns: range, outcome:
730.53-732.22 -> 22.1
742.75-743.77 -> 21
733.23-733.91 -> 23.5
